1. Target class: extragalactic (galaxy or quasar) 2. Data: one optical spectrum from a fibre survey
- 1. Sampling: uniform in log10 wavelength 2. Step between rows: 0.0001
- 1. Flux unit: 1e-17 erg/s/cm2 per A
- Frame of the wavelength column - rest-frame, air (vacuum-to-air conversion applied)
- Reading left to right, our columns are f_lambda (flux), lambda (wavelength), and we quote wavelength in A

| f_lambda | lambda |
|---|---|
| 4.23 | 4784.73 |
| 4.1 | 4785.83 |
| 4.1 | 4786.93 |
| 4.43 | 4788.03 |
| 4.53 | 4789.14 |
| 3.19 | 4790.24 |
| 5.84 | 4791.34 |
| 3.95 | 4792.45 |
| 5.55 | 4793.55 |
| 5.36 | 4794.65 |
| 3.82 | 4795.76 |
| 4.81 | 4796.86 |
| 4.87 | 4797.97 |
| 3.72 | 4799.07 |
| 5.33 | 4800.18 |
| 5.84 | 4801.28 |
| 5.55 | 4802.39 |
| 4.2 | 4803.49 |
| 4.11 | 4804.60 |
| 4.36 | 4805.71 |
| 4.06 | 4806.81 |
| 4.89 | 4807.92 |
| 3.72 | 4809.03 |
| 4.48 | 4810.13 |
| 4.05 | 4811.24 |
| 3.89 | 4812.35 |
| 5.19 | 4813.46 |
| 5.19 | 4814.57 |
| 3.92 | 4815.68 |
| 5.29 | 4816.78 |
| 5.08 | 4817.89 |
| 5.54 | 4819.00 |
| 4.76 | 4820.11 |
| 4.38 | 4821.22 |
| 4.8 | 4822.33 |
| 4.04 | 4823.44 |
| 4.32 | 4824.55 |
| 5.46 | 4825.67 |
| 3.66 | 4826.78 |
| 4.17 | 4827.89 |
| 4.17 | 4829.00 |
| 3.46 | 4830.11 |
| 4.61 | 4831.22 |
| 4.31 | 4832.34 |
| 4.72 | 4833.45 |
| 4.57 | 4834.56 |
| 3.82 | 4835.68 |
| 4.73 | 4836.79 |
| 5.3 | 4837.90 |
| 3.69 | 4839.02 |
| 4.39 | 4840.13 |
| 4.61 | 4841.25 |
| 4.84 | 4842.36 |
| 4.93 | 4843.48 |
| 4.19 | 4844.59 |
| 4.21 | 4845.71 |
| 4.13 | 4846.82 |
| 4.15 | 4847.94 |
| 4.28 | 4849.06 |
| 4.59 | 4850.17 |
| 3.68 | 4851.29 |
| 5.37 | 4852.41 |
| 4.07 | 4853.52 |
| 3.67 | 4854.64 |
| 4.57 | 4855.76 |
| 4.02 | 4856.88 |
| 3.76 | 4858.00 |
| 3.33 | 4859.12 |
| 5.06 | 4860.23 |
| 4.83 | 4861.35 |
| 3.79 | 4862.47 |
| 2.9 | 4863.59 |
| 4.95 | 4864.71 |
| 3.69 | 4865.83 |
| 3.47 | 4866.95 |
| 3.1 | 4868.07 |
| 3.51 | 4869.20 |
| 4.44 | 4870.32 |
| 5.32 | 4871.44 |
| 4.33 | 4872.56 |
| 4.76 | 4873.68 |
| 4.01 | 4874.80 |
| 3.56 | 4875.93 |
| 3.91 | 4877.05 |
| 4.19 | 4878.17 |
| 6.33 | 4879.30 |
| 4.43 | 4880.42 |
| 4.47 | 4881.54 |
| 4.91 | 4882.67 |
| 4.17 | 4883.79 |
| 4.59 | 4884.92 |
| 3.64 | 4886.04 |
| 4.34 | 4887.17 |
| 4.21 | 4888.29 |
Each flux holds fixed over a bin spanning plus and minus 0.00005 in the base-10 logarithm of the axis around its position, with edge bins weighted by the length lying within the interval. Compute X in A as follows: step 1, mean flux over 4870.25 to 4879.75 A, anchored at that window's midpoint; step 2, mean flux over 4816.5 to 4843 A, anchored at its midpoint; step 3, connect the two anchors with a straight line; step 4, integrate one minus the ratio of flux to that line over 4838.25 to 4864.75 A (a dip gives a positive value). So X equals 1.63 A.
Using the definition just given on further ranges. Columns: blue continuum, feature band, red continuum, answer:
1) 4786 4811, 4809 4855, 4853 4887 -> -0.62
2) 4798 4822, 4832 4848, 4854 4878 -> -0.45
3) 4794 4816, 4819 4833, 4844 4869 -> -0.06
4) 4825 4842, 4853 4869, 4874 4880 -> 1.70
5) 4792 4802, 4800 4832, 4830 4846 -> 0.67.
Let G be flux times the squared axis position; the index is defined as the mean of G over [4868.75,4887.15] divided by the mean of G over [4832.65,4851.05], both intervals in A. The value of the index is 1.01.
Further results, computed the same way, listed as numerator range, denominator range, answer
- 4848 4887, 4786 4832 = 0.95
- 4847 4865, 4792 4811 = 0.92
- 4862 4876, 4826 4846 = 0.93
